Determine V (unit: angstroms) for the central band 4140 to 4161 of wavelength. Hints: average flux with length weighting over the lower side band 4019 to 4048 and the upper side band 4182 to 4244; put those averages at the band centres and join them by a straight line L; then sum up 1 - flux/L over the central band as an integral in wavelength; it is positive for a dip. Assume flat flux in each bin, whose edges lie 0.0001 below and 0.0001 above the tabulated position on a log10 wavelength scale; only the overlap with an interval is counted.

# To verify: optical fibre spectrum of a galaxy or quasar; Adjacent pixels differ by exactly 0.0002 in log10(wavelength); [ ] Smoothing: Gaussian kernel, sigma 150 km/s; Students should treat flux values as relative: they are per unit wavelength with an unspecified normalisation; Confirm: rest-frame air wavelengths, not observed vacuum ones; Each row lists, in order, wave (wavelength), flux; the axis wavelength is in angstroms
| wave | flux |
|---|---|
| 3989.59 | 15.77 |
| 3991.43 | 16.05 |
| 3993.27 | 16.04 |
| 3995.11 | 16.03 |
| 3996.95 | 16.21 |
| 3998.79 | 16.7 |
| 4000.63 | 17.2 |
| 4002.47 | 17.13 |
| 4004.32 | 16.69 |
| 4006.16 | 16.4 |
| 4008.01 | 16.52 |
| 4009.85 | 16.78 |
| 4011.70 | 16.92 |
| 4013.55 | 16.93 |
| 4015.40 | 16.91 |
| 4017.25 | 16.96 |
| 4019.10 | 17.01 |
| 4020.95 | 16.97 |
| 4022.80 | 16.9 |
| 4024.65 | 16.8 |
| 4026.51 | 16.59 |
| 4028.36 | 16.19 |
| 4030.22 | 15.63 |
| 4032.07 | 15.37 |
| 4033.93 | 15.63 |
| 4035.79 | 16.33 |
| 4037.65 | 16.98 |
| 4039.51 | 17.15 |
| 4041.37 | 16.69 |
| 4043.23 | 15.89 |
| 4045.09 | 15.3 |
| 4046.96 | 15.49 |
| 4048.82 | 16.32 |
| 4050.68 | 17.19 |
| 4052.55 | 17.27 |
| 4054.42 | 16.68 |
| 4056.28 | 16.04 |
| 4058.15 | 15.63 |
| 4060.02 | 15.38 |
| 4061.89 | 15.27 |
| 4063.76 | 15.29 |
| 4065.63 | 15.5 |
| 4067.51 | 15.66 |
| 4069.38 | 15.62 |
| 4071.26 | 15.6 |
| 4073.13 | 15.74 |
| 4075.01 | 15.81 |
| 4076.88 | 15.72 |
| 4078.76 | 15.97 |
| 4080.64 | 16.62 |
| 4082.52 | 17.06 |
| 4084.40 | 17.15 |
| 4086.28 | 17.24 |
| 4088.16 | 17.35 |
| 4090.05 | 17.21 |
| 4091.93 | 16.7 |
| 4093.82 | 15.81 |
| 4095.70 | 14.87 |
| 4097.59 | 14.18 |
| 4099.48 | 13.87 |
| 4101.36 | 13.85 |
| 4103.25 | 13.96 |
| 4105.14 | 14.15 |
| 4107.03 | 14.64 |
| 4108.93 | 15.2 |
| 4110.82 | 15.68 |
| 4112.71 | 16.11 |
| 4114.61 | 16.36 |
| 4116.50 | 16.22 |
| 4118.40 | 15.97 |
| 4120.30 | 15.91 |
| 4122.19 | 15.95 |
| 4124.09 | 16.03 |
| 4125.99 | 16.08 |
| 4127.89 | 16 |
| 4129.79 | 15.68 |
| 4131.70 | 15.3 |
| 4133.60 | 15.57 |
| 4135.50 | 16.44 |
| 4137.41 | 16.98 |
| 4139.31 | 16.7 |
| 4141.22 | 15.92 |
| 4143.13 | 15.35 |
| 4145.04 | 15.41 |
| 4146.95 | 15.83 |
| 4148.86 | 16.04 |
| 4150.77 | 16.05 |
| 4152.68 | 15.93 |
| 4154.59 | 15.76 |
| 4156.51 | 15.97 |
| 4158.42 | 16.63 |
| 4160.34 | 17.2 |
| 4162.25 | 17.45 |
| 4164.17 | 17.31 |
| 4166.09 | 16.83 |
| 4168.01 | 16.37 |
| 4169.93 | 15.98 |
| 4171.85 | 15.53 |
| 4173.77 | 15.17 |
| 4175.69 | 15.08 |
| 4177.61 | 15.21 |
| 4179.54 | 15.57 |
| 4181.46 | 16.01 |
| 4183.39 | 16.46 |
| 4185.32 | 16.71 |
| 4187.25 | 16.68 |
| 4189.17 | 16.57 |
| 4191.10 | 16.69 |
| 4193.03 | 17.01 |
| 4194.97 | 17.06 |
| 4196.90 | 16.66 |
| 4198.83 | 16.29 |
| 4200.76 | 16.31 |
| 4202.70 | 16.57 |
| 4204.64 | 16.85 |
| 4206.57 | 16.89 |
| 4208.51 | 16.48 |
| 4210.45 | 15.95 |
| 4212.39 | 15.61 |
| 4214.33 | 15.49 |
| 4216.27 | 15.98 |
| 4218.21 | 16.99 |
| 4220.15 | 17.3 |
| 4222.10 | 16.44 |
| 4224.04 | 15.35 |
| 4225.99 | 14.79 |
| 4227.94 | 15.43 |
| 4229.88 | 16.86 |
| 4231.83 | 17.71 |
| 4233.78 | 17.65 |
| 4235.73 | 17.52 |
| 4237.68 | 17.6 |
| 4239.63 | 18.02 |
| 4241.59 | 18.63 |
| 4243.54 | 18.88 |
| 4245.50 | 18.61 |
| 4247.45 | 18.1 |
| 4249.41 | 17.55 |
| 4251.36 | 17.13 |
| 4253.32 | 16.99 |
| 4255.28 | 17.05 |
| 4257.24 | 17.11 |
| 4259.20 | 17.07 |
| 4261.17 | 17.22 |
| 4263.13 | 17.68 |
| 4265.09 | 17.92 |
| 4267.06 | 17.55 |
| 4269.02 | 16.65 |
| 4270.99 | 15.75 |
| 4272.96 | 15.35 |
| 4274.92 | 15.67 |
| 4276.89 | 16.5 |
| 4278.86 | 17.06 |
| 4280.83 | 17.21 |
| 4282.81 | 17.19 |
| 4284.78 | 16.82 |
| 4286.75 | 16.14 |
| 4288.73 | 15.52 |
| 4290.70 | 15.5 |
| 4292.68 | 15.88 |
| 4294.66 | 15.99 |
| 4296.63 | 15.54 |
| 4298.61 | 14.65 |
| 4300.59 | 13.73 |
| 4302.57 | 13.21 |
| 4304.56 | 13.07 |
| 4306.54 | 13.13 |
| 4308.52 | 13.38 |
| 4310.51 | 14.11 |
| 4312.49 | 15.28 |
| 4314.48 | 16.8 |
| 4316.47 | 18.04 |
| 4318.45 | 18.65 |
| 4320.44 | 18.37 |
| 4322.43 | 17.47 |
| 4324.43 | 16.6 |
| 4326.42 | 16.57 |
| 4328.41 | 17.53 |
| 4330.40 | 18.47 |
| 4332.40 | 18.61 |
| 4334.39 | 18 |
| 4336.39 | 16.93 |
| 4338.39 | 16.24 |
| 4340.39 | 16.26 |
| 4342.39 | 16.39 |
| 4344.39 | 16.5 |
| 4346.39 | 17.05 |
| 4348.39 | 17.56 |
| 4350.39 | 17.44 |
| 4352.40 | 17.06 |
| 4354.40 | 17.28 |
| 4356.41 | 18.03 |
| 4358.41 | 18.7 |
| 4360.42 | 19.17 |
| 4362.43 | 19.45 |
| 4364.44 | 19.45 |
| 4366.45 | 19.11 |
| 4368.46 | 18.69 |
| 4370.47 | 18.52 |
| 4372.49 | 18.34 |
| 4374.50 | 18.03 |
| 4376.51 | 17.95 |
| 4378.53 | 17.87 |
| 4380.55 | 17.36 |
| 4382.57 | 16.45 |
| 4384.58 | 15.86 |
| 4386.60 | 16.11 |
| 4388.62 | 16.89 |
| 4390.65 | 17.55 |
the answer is 0.7 angstroms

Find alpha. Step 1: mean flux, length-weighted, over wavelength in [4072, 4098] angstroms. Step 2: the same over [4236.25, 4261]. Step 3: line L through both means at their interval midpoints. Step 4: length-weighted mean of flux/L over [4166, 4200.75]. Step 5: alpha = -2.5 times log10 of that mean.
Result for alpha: 0.061 mag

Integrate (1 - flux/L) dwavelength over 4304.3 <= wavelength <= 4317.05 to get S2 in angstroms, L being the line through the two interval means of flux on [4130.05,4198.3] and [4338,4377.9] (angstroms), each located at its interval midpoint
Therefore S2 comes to 1.9 angstroms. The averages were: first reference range 16.2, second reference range 17.9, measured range 14.8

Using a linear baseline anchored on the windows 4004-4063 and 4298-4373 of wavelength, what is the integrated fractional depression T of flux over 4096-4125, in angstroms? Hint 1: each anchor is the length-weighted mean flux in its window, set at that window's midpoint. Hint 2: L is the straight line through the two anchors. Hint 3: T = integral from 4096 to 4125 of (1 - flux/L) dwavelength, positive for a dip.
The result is 2.3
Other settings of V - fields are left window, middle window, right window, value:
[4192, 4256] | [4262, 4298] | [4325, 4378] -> 1.8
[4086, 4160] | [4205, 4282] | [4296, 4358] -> -3.7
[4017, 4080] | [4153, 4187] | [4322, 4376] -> 1.2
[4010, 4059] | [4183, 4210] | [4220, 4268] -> 0.7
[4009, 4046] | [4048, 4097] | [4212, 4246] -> 1.3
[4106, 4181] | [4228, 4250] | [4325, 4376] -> -1.3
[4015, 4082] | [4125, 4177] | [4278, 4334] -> 0.2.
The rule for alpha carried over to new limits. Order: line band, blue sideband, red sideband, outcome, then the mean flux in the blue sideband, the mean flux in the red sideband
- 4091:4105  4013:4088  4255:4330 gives 0.108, 16.3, 16.2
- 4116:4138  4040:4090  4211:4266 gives 0.034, 16.2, 17.1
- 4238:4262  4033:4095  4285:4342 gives -0.102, 16.2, 16.1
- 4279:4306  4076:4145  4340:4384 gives 0.124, 15.8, 17.9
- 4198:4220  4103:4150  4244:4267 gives 0.035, 15.8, 17.5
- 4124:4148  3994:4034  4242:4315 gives 0.031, 16.6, 16.2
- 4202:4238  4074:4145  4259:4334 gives -0.026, 15.8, 16.3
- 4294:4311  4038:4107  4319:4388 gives 0.226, 15.9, 17.6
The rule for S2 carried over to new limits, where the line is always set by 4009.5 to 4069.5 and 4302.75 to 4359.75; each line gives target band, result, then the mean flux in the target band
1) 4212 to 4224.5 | 0.3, 16.2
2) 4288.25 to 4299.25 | 0.7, 15.5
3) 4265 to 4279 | 0.2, 16.4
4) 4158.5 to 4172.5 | -0.2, 16.7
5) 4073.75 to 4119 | 1.8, 15.7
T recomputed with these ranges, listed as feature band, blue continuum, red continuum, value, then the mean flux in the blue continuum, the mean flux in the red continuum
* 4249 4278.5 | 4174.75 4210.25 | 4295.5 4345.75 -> -1.11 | 16.4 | 16.2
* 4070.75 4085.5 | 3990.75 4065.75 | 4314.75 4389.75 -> 0.30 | 16.4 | 17.6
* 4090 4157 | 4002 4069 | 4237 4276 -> 4.37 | 16.3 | 17.3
